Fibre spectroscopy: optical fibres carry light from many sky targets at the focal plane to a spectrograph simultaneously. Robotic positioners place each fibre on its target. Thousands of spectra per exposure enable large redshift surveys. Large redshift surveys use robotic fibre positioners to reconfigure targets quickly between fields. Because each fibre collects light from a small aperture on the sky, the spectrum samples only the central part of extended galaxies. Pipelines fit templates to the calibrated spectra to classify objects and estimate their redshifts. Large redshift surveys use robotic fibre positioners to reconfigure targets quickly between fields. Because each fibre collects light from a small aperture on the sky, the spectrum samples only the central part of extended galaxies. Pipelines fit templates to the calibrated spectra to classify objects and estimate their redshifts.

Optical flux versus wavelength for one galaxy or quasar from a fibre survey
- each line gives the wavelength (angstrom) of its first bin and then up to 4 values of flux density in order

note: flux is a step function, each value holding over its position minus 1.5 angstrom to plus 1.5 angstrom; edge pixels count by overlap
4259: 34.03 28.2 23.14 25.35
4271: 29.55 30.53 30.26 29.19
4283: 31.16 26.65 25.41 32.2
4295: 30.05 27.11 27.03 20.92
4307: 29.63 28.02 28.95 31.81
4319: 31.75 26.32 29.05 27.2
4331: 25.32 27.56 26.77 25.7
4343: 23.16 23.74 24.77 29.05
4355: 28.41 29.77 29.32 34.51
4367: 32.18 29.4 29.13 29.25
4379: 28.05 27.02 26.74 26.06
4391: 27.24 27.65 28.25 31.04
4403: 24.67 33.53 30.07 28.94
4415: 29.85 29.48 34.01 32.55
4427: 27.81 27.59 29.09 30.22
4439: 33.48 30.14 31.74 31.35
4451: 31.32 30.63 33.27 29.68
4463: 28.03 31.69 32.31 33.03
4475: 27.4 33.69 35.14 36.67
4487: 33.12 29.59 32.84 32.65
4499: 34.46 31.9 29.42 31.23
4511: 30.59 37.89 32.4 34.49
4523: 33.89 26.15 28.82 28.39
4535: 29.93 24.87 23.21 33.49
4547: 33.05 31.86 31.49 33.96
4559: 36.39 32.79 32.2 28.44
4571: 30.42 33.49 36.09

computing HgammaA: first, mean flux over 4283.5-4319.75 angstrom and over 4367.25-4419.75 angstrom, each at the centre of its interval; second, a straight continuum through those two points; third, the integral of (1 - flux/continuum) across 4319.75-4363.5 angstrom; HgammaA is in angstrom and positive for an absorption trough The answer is 2.1 angstrom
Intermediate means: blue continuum 28.3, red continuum 28.7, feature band 27.1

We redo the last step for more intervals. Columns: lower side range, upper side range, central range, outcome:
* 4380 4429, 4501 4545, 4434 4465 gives -1.49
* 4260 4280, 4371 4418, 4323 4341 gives 0.87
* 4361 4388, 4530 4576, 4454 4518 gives -3.89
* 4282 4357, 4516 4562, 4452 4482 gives -1.67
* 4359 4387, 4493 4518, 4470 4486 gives -0.61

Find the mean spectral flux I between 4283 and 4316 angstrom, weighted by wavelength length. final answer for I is 28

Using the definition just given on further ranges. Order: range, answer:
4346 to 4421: 28.9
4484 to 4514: 32.3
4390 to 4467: 30.1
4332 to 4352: 25.6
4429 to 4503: 31.7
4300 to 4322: 28.2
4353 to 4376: 30.3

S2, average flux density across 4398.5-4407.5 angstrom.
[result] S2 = 29.7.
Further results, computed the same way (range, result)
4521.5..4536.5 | 29.4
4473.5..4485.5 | 33.2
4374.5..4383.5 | 28.1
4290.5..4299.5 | 29.8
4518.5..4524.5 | 34.2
